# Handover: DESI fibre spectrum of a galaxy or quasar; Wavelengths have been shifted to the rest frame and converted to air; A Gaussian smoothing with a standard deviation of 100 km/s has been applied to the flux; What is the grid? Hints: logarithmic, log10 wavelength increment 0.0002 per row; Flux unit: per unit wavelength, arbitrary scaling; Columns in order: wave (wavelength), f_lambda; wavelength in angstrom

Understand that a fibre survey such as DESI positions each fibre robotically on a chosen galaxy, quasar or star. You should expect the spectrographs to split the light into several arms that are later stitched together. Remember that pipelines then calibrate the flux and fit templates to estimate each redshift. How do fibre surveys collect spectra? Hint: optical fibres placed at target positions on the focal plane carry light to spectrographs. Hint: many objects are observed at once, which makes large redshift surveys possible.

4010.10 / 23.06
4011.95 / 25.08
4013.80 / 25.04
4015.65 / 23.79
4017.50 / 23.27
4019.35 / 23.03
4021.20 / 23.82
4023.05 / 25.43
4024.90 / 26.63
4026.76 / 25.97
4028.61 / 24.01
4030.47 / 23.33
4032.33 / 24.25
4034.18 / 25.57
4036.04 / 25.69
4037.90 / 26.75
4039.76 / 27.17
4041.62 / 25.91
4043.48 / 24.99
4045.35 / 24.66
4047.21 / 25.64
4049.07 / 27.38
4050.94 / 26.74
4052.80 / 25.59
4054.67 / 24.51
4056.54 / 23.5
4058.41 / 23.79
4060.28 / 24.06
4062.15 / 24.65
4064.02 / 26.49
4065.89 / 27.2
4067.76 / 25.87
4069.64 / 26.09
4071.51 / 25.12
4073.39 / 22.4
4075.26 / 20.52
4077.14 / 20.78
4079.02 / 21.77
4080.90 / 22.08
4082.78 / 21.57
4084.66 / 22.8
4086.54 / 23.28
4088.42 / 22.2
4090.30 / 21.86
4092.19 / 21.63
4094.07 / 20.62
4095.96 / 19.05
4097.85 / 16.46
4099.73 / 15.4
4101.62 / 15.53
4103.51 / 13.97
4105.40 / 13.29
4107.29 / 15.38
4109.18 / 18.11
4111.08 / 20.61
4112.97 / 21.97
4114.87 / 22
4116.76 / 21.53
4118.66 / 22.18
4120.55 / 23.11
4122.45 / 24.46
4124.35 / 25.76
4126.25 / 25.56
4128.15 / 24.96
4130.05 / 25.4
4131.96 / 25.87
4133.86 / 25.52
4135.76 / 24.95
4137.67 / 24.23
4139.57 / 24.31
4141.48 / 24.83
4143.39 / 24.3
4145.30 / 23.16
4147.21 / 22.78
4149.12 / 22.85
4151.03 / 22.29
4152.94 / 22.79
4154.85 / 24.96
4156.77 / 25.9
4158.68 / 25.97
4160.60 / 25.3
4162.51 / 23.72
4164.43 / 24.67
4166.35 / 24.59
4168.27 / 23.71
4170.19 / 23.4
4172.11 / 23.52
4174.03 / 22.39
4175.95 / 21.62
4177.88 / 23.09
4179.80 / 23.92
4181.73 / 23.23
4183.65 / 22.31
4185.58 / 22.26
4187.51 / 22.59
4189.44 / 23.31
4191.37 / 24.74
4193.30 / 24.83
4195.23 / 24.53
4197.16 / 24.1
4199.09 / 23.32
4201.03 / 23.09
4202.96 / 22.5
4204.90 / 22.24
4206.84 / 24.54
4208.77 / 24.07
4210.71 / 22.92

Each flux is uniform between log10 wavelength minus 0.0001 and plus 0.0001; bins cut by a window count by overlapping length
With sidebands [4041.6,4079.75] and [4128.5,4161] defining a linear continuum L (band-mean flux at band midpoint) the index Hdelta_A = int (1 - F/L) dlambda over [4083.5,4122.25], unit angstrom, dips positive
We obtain 7.7 angstrom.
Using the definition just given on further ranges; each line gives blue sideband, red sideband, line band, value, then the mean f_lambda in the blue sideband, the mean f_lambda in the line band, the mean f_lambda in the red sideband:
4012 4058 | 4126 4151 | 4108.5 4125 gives 1.6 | 25.1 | 22.2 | 24.4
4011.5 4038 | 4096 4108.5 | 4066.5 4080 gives -3.2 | 24.7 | 23.3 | 15.4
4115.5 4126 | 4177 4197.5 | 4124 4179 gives -1.6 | 23.5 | 24.2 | 23.5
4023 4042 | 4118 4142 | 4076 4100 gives 4.0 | 25.5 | 20.9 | 24.7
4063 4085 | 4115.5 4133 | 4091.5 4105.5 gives 4.0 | 23.6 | 17.1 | 24.3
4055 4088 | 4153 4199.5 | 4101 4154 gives 3.3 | 23.6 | 22.3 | 23.8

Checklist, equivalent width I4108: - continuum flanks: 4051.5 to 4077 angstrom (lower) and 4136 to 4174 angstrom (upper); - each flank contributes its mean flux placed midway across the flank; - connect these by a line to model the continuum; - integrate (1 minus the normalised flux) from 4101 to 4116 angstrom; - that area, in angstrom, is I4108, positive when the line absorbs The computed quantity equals 4.06 angstrom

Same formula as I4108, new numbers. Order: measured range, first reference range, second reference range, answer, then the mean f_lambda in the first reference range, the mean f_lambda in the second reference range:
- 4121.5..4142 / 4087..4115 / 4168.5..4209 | -4.97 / 18.5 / 23.3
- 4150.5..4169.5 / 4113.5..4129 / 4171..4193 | -0.94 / 23.6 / 23.1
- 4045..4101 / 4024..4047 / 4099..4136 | 1.22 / 25.4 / 21.3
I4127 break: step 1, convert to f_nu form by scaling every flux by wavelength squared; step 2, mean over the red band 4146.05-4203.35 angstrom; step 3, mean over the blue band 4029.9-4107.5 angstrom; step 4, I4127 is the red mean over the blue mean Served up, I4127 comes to 1.1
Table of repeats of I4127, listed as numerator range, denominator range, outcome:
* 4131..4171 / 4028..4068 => 1.01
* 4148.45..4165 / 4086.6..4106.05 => 1.37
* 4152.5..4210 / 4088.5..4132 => 1.19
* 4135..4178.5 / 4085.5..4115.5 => 1.30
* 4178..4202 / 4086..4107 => 1.35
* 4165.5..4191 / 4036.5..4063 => 0.97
